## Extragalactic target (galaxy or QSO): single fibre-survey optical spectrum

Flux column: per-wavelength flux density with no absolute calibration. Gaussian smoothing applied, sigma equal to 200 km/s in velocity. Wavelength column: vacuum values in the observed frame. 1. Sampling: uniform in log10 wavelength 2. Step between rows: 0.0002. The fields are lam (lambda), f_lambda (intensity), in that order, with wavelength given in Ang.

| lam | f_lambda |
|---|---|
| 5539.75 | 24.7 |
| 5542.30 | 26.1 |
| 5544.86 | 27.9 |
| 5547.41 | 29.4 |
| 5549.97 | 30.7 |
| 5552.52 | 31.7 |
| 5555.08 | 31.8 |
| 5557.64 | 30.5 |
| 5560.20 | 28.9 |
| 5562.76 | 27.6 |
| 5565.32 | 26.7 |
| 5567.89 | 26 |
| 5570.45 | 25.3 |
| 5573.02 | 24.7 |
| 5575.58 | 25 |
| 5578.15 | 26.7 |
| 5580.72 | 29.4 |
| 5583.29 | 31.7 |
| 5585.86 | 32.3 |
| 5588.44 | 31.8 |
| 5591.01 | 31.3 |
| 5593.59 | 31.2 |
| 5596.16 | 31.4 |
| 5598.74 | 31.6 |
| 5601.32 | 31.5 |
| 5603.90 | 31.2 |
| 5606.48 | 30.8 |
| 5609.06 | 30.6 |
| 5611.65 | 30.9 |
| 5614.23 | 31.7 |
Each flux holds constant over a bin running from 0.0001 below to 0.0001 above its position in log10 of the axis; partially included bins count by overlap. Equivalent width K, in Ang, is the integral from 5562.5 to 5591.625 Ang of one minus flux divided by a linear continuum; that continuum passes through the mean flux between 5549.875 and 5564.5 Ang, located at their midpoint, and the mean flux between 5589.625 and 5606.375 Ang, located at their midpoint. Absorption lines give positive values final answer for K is 2.4 Ang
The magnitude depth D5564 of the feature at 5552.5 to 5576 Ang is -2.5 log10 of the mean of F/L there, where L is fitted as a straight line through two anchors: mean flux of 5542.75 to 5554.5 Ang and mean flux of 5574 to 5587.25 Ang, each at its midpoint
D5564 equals 0.06 mag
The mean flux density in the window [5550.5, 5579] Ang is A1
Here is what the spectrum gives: 27.8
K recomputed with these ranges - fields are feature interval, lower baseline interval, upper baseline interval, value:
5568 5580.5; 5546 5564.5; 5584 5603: 2.0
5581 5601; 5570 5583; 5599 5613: -1.9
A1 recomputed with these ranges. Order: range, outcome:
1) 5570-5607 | 29.8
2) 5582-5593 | 31.7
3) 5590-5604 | 31.4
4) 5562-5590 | 28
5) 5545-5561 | 30.4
